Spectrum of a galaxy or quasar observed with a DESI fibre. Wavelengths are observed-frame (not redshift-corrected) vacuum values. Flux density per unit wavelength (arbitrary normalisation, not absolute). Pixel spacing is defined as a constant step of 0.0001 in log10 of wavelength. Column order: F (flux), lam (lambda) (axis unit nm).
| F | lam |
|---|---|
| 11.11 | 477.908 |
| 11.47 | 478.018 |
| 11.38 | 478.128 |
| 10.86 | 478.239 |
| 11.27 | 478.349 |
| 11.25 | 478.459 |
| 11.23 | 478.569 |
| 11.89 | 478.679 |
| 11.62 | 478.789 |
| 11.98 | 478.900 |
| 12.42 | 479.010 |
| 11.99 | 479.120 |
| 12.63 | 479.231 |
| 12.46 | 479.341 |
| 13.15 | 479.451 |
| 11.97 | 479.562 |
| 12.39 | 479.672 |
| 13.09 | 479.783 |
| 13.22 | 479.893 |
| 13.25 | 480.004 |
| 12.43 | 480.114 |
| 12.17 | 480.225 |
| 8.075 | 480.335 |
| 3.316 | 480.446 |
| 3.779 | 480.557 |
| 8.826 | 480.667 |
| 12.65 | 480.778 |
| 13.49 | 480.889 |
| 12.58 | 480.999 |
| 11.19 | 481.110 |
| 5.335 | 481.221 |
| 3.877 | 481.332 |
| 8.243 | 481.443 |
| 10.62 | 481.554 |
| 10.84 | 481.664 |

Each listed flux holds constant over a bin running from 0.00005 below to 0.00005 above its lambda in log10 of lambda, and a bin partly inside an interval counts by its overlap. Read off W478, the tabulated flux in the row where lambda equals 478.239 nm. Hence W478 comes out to 10.86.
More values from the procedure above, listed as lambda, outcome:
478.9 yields 11.98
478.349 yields 11.27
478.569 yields 11.23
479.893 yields 13.22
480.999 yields 12.58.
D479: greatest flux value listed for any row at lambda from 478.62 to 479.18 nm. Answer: 12.42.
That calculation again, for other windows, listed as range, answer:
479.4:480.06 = 13.25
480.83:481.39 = 13.49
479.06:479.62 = 13.15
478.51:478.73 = 11.89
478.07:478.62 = 11.38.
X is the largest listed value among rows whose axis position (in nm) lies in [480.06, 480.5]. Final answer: 12.43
